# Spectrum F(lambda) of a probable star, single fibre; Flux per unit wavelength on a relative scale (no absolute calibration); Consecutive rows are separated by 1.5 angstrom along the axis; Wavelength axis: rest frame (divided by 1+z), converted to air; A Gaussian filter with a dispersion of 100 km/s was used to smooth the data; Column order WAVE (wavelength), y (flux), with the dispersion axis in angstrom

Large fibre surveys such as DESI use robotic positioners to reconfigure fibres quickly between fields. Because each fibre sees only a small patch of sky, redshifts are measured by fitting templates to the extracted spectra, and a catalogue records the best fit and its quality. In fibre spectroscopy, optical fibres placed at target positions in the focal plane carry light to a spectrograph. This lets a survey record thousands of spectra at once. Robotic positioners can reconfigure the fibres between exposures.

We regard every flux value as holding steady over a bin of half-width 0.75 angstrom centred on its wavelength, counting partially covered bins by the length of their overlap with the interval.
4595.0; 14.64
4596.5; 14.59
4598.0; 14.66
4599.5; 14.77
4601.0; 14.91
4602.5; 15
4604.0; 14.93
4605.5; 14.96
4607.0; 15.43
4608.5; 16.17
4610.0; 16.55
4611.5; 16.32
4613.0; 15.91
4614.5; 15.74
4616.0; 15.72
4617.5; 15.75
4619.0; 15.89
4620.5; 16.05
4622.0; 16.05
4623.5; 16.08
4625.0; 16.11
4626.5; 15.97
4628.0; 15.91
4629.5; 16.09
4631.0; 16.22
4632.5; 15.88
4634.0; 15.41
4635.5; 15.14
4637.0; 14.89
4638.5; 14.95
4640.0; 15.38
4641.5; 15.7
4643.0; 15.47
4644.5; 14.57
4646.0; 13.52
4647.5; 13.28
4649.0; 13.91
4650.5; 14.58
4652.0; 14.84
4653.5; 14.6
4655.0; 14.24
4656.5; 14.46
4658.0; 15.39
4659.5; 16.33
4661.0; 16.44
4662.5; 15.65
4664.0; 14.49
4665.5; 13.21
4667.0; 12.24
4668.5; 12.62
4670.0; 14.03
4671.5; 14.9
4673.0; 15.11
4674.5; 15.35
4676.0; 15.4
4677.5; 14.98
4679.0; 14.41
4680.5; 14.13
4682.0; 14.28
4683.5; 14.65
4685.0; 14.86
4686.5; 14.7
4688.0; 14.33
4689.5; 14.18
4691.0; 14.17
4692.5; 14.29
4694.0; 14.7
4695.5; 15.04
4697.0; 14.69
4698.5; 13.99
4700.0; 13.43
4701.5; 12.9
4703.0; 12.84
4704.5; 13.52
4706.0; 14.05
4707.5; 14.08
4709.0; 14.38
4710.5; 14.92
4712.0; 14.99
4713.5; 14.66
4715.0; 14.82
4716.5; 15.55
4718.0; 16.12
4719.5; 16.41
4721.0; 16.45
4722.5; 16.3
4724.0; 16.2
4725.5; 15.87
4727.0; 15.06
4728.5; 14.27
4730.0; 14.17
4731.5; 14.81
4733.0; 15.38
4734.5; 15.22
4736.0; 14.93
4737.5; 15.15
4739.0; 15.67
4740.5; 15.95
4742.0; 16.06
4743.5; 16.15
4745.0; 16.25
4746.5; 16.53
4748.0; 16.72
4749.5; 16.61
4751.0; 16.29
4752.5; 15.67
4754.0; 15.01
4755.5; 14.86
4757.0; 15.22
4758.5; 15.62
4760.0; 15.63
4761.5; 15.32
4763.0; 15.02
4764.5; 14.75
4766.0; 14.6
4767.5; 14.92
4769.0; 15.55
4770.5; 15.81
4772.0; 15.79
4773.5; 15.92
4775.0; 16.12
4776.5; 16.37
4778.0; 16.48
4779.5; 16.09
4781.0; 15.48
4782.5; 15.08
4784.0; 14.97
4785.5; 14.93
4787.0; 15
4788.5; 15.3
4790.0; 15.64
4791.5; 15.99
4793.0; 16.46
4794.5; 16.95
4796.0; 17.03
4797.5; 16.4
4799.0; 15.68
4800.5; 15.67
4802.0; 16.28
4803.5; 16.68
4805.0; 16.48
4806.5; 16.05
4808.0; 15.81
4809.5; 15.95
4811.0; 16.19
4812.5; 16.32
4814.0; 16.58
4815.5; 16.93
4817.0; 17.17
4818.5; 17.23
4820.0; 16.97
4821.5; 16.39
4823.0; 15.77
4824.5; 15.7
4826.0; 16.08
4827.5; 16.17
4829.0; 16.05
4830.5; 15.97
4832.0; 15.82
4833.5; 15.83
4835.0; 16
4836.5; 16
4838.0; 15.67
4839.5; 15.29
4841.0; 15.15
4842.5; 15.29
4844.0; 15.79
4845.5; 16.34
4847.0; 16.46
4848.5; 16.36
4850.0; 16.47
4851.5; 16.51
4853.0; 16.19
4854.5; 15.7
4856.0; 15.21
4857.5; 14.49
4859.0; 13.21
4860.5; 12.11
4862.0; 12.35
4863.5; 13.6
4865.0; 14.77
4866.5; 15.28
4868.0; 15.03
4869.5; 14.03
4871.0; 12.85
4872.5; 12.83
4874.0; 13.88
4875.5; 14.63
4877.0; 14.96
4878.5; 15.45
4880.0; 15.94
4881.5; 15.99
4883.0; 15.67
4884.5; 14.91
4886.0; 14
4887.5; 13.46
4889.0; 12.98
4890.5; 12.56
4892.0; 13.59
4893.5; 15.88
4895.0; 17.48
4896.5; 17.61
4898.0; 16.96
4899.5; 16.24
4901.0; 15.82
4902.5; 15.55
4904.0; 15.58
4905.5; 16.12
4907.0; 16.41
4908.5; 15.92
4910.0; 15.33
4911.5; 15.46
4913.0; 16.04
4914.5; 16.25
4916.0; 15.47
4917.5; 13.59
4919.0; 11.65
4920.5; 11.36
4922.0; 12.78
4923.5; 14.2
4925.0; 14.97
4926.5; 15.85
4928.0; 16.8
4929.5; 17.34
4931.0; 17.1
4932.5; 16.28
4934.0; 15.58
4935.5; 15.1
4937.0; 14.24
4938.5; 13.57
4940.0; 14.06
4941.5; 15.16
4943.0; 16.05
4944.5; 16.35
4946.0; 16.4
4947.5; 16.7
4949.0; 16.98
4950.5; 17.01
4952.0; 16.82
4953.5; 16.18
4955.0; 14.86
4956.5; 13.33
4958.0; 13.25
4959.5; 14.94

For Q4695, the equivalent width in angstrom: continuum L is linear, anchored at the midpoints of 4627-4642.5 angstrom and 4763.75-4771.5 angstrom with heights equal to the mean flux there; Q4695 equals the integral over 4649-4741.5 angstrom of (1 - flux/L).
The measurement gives 3.8 angstrom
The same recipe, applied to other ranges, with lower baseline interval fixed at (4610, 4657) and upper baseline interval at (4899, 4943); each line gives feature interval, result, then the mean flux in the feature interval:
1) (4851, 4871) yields 1.05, 14.4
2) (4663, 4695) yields 2.00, 14.4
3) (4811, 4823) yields -1.15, 16.7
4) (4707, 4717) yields 0.34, 14.8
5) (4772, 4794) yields -0.67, 15.7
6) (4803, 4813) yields -0.63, 16.2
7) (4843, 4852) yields -0.63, 16.3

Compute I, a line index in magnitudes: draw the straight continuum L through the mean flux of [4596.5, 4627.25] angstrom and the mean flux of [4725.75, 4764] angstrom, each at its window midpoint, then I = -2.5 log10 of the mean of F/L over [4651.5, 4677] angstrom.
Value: 0.07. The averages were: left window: 15.6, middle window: 14.7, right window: 15.5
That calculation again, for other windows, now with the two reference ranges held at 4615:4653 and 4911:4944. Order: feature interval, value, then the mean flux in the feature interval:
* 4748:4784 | -0.030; 15.6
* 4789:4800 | -0.079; 16.3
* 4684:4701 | 0.064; 14.4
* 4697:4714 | 0.092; 14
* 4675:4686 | 0.042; 14.7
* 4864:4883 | 0.026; 14.7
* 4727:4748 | -0.018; 15.5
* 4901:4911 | -0.058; 15.8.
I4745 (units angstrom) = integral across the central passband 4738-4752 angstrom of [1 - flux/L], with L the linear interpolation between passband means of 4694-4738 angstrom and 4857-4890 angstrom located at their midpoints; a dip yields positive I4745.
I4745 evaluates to -1.43 angstrom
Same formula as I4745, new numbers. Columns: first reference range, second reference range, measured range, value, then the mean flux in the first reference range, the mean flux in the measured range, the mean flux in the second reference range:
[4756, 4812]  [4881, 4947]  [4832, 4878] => 1.5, 15.8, 15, 15.2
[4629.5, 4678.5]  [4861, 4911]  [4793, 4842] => -4.2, 14.8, 16.2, 14.9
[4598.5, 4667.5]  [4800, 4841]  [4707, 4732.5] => 0.7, 15.3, 15.3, 16.2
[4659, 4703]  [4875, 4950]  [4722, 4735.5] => -0.6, 14.4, 15.2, 15.3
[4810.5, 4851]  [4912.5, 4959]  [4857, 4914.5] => 2.8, 16.1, 14.9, 15.2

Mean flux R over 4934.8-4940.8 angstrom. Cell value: 14.2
